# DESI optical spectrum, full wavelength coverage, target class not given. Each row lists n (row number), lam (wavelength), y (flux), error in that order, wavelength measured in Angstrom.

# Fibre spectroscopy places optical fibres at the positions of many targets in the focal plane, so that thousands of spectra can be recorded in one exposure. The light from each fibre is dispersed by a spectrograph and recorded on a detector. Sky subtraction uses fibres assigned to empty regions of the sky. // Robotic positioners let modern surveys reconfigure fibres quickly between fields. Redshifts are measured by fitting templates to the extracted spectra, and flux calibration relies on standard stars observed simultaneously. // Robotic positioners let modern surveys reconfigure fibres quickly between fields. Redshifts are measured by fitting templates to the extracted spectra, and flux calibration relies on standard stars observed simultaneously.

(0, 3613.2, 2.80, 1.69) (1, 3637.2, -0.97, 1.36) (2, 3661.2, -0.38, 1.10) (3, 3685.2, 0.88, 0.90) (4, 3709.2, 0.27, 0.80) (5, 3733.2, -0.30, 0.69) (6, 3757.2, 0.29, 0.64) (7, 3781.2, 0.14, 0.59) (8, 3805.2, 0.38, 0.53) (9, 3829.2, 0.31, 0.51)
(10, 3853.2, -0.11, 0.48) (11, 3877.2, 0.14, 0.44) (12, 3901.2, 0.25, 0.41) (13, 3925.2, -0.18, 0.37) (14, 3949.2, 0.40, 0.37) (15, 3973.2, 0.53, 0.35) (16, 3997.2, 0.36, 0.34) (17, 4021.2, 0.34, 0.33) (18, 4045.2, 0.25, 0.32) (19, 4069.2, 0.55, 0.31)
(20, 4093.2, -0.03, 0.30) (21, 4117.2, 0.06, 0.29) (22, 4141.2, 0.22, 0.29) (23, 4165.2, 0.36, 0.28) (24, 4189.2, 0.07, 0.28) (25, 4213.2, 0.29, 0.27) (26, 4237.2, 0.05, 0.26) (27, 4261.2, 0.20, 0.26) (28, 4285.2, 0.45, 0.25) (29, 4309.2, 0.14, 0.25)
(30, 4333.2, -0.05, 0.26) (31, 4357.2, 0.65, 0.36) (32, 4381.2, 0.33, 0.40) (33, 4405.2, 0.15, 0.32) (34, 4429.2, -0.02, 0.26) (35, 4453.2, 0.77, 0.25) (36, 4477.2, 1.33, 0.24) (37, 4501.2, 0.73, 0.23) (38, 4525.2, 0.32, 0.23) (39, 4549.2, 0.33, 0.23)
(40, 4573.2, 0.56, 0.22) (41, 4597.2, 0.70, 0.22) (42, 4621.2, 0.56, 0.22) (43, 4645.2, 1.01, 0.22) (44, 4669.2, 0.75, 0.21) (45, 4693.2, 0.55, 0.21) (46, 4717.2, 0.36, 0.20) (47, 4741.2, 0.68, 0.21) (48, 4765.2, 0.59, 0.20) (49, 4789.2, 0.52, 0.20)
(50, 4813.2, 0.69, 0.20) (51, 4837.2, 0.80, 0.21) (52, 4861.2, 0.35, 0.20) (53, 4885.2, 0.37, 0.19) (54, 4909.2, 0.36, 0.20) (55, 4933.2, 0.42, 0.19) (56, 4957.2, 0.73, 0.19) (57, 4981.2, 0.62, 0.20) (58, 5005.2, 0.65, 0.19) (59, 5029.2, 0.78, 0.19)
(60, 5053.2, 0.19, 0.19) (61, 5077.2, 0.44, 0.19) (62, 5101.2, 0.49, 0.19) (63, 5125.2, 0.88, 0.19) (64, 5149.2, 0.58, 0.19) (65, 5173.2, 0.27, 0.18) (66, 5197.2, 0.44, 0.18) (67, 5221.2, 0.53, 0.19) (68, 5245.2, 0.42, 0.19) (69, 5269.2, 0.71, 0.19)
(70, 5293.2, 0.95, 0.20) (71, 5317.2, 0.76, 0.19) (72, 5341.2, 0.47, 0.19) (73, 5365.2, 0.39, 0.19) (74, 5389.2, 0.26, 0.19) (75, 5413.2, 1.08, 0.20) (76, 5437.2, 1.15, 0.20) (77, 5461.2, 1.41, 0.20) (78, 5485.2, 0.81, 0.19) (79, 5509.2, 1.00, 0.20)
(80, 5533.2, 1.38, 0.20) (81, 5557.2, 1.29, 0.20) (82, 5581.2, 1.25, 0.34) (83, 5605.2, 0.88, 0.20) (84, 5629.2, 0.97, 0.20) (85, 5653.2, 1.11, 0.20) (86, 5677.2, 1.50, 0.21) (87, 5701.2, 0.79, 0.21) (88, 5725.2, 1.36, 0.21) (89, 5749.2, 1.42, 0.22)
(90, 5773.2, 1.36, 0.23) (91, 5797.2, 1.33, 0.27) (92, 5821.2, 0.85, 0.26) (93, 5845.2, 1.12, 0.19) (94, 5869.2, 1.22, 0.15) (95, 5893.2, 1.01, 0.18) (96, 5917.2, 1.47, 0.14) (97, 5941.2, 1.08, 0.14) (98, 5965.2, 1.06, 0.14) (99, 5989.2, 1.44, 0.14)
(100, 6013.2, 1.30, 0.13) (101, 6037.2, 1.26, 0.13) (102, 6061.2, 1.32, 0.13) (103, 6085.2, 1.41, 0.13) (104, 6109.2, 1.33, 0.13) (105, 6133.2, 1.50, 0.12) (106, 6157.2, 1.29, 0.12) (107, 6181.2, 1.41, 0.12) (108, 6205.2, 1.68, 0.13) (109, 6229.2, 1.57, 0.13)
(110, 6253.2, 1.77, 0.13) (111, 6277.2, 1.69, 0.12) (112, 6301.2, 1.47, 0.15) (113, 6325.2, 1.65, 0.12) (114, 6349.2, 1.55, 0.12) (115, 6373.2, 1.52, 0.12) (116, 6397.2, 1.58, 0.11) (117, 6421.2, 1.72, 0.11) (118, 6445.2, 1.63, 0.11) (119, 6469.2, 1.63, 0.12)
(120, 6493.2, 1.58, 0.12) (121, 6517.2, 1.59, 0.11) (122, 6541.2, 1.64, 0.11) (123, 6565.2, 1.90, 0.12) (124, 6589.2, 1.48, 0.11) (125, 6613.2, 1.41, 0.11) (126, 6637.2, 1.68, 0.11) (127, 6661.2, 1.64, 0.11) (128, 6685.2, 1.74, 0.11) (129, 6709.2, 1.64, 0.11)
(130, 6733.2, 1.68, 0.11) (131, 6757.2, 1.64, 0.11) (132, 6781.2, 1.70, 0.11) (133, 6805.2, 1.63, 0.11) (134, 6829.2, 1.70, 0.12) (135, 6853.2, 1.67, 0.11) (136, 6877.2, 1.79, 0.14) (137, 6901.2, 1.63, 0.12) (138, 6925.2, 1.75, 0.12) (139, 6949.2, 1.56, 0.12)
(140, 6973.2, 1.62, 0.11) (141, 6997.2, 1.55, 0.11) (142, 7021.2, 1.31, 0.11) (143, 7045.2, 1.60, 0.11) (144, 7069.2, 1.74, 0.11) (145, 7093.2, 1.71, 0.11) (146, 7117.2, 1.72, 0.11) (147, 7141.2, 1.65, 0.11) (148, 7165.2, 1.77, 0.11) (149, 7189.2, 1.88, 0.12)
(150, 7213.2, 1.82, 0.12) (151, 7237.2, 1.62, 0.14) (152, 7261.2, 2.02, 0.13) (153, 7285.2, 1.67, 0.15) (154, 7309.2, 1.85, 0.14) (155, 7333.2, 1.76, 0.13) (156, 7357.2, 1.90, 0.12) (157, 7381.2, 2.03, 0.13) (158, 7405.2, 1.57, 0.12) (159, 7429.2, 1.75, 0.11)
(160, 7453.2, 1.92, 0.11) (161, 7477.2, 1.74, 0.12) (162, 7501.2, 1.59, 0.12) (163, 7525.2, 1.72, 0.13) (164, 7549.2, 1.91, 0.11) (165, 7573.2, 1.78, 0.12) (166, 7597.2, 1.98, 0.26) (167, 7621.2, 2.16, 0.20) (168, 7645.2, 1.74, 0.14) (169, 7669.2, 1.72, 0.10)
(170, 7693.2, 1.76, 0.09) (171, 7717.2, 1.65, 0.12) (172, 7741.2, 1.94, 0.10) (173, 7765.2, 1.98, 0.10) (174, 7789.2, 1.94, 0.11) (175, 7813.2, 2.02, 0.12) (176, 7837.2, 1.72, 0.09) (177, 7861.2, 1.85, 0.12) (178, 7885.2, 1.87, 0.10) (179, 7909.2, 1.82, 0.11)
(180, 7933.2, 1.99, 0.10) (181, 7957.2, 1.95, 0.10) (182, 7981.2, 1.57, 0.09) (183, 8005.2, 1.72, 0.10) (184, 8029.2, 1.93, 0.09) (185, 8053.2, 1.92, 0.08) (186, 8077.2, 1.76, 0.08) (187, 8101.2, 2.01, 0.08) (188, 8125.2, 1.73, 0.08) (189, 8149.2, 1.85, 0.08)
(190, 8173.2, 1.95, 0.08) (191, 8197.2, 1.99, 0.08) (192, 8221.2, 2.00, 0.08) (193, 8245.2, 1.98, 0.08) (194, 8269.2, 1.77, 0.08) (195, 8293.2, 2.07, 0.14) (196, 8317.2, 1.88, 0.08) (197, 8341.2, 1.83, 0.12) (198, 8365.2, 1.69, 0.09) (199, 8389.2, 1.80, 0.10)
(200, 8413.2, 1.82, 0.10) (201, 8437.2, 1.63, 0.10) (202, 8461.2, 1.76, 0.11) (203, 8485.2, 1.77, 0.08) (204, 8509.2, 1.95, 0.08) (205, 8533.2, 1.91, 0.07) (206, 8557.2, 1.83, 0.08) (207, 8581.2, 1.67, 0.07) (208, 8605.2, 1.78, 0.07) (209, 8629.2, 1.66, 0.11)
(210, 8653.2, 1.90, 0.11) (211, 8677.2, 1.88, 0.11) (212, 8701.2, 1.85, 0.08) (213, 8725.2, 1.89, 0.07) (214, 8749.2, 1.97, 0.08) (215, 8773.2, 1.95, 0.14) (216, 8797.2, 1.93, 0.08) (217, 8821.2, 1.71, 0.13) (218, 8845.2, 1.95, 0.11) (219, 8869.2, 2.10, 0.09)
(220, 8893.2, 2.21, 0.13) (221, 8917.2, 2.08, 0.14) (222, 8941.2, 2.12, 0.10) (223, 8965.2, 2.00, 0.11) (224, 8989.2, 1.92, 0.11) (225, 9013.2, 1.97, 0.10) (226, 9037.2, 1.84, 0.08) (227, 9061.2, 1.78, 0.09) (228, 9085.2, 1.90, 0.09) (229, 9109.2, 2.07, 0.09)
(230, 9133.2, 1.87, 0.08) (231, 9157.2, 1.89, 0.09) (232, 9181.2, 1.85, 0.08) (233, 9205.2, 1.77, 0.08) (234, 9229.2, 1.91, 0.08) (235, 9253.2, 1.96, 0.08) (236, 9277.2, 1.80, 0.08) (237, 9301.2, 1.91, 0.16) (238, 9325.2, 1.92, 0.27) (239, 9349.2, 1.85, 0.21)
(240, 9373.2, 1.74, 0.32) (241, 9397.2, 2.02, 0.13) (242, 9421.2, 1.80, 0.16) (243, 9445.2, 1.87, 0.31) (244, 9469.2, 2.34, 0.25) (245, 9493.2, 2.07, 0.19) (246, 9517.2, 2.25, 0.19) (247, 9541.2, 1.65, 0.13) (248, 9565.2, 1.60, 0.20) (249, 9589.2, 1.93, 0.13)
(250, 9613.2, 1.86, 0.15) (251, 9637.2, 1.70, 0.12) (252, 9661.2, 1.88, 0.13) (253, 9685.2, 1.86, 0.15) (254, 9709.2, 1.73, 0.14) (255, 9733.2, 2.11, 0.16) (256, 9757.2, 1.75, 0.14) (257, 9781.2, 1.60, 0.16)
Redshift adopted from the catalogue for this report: 0.356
